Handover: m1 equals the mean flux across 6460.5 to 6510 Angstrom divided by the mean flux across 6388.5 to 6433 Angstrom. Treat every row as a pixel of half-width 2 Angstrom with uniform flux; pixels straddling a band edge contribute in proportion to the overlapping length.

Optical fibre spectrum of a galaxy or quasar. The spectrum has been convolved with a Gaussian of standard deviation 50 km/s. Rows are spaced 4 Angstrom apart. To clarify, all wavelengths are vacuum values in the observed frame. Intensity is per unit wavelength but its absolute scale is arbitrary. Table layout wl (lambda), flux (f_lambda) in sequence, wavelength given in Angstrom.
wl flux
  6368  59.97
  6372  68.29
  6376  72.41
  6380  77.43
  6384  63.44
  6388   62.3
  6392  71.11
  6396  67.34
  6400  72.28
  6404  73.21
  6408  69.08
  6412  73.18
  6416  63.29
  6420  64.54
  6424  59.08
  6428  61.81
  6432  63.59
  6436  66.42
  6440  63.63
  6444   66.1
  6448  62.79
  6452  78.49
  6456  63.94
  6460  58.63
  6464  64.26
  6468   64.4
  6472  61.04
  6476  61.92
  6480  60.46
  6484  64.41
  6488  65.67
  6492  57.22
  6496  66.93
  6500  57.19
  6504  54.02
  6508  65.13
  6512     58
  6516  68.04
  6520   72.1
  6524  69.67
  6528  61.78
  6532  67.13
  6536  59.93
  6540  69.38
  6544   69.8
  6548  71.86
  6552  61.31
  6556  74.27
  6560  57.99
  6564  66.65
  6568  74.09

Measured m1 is 0.92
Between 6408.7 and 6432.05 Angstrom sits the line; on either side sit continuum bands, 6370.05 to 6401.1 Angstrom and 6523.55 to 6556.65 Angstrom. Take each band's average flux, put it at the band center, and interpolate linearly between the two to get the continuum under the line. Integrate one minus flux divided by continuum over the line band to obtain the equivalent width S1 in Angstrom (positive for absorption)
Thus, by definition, 1.4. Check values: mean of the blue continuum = 69.2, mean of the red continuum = 66.8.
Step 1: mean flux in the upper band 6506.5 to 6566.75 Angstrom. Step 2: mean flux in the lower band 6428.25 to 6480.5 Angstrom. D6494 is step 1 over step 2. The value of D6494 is 1.03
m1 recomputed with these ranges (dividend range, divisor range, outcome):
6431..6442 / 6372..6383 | 0.89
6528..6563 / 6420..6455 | 1.02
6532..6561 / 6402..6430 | 1.01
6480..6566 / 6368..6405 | 0.93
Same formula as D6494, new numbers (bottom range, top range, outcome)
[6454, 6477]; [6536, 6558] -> 1.10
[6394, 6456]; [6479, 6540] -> 0.95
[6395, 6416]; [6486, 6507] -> 0.86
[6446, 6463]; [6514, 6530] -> 1.03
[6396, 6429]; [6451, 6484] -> 0.95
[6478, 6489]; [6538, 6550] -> 1.11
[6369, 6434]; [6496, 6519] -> 0.91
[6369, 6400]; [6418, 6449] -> 0.92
